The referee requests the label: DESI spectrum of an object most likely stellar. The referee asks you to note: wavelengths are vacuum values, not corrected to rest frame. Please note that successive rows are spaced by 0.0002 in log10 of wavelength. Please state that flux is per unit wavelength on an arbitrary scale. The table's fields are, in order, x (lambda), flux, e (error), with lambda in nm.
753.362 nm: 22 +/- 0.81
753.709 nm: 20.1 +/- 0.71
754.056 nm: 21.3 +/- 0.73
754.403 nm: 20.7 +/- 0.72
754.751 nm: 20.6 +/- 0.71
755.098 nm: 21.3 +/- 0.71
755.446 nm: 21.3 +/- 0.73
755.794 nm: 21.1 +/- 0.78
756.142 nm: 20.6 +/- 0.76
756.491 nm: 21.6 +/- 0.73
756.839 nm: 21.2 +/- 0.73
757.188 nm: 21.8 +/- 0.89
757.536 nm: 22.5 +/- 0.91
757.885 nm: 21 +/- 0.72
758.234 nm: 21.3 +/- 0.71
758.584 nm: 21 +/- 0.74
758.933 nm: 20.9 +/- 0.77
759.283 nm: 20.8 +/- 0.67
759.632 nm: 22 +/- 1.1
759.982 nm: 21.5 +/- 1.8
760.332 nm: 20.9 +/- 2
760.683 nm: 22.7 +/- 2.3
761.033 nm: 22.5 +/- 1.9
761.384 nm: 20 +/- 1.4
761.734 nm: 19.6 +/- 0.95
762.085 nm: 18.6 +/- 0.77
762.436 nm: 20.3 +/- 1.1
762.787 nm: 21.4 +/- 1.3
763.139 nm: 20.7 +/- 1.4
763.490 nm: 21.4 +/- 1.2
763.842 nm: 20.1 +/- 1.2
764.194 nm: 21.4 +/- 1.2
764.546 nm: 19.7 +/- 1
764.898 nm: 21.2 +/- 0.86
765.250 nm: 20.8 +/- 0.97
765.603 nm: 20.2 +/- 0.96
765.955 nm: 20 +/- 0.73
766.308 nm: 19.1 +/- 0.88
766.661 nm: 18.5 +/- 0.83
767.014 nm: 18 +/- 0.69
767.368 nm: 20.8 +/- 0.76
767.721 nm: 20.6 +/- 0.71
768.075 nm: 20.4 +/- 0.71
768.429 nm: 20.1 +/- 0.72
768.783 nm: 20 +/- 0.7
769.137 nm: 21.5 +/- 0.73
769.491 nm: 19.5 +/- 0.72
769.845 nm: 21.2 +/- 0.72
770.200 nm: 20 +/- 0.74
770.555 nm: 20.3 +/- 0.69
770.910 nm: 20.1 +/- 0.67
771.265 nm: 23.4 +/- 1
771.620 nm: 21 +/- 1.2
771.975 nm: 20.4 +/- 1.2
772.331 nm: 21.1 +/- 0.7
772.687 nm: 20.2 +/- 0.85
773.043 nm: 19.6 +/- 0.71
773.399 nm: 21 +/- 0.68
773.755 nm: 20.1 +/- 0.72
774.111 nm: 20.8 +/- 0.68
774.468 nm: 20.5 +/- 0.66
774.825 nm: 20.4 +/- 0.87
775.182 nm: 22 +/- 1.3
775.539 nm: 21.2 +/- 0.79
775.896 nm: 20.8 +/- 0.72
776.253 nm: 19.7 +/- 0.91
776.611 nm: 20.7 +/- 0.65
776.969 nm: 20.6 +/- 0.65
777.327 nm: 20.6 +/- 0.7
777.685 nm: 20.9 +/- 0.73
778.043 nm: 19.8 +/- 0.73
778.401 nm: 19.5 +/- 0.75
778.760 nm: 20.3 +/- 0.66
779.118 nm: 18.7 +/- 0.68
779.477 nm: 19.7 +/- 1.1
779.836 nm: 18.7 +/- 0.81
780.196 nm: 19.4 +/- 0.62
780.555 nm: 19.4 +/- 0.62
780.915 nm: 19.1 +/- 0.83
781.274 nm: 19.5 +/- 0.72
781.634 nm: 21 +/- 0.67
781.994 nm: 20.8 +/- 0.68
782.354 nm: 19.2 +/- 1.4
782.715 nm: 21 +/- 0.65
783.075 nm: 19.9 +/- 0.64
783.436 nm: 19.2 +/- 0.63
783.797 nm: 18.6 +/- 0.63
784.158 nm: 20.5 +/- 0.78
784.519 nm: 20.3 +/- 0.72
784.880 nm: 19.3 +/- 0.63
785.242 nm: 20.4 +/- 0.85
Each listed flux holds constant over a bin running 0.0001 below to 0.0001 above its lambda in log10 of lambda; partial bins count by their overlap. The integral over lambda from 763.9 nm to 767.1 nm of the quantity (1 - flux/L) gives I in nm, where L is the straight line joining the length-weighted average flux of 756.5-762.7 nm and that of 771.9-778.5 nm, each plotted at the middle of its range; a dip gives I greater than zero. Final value 0.15 nm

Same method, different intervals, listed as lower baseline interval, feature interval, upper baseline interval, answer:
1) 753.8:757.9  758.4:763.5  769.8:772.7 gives 0.04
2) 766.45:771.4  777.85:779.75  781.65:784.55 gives 0.05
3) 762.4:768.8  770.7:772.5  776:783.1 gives -0.10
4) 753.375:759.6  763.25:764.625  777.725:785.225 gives 0.00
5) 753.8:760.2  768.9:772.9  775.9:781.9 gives -0.08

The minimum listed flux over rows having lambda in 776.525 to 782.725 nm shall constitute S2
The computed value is 18.7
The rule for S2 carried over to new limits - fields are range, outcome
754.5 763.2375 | 18.6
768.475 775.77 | 19.5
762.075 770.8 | 18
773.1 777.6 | 19.7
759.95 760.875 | 20.9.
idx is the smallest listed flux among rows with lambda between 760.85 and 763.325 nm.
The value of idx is 18.6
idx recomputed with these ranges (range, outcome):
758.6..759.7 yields 20.8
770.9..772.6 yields 20.1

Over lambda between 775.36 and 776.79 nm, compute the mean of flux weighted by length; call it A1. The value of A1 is 20.6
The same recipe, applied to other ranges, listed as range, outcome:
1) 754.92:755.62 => 21.3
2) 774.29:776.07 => 21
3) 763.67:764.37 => 20.7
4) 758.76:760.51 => 21.2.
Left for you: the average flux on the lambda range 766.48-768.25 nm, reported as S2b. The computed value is 19.7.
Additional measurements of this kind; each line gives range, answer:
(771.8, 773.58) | 20.5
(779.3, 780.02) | 19.2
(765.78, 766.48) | 19.5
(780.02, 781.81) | 19.7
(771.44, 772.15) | 20.7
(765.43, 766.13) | 20.1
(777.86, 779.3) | 19.6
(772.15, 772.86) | 20.6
